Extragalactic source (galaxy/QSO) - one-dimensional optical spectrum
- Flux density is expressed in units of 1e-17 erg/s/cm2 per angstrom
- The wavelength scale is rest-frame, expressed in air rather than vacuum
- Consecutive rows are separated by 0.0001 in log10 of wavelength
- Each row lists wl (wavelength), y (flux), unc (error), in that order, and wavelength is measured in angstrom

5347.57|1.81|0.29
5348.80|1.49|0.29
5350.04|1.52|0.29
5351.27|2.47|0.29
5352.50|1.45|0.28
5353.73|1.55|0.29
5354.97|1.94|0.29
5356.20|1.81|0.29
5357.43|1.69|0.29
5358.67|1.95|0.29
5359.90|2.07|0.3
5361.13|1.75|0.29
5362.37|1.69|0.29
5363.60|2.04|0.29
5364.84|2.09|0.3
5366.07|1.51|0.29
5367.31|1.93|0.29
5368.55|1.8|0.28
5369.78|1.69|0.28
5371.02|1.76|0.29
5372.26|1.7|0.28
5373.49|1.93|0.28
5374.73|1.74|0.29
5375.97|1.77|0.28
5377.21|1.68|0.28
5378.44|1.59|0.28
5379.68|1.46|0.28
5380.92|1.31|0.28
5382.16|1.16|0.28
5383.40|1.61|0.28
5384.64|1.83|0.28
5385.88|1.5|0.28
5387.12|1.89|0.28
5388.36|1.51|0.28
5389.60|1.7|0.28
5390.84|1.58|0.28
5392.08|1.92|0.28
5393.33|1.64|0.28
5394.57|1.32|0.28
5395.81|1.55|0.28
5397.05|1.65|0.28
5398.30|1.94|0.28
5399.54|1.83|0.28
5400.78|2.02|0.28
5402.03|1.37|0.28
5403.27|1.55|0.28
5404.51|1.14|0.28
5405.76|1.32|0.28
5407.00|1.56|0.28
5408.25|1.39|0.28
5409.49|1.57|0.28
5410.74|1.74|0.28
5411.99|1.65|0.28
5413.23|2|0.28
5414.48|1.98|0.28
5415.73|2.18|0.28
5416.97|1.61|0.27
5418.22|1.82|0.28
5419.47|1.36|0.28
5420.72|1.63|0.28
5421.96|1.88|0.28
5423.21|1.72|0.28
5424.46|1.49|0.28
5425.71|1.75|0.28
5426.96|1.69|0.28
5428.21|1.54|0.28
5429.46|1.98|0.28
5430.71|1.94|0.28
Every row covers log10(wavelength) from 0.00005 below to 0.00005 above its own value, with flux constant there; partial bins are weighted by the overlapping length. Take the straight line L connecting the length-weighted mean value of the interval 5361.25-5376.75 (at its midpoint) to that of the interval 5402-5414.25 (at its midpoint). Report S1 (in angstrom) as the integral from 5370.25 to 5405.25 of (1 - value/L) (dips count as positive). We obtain 1.0 angstrom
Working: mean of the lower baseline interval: 1.8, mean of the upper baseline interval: 1.55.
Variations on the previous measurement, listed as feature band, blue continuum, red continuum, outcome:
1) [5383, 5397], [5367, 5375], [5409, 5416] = 1.32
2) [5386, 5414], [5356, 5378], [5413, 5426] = 2.35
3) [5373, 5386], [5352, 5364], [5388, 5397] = 0.63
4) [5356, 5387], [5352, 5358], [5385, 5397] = -1.09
